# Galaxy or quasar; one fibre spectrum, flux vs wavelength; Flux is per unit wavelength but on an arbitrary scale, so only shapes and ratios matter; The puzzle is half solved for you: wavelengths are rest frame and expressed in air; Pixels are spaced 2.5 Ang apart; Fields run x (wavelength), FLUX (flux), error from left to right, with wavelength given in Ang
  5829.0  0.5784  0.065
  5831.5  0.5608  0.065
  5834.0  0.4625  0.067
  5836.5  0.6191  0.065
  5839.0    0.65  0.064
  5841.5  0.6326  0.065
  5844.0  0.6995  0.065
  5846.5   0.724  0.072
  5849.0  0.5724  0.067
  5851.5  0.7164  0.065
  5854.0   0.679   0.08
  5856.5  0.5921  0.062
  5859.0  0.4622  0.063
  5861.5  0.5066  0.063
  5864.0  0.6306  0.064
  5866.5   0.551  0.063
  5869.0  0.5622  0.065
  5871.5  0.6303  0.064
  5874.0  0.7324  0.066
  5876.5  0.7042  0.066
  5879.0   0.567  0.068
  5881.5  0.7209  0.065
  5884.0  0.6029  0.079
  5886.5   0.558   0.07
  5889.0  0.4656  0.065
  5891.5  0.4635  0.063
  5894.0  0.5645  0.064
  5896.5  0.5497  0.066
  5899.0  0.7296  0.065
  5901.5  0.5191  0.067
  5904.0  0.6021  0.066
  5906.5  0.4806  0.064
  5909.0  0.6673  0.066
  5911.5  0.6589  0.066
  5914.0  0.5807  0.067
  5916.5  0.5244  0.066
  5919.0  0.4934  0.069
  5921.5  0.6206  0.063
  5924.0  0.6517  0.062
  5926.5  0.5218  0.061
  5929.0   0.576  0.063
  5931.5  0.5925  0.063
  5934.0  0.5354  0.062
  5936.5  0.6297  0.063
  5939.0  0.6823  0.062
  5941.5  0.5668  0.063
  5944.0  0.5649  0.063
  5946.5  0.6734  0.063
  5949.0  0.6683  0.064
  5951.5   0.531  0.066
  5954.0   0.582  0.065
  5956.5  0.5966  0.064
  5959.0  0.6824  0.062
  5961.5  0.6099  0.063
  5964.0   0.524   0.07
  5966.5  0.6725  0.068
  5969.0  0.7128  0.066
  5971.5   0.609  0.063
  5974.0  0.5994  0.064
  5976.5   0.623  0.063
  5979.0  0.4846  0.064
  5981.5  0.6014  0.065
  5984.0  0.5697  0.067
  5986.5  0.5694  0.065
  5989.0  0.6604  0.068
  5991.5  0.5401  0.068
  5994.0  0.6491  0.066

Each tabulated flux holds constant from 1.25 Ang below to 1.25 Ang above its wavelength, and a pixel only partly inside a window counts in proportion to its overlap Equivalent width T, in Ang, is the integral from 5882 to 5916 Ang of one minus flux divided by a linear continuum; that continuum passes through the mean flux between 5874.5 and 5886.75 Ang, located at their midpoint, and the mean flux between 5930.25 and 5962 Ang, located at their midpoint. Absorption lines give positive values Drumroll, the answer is 3.13 Ang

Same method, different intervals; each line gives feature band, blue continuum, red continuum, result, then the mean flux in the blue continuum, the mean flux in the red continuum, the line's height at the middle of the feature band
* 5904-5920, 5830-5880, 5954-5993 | 1.0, 0.613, 0.603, 0.608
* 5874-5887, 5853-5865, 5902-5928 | -1.6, 0.571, 0.578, 0.574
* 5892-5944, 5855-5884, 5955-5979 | 2.3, 0.606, 0.618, 0.612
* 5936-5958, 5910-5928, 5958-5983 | -0.5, 0.58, 0.611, 0.597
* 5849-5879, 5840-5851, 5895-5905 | 1.3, 0.661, 0.599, 0.64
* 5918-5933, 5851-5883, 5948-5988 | 0.8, 0.617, 0.602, 0.609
